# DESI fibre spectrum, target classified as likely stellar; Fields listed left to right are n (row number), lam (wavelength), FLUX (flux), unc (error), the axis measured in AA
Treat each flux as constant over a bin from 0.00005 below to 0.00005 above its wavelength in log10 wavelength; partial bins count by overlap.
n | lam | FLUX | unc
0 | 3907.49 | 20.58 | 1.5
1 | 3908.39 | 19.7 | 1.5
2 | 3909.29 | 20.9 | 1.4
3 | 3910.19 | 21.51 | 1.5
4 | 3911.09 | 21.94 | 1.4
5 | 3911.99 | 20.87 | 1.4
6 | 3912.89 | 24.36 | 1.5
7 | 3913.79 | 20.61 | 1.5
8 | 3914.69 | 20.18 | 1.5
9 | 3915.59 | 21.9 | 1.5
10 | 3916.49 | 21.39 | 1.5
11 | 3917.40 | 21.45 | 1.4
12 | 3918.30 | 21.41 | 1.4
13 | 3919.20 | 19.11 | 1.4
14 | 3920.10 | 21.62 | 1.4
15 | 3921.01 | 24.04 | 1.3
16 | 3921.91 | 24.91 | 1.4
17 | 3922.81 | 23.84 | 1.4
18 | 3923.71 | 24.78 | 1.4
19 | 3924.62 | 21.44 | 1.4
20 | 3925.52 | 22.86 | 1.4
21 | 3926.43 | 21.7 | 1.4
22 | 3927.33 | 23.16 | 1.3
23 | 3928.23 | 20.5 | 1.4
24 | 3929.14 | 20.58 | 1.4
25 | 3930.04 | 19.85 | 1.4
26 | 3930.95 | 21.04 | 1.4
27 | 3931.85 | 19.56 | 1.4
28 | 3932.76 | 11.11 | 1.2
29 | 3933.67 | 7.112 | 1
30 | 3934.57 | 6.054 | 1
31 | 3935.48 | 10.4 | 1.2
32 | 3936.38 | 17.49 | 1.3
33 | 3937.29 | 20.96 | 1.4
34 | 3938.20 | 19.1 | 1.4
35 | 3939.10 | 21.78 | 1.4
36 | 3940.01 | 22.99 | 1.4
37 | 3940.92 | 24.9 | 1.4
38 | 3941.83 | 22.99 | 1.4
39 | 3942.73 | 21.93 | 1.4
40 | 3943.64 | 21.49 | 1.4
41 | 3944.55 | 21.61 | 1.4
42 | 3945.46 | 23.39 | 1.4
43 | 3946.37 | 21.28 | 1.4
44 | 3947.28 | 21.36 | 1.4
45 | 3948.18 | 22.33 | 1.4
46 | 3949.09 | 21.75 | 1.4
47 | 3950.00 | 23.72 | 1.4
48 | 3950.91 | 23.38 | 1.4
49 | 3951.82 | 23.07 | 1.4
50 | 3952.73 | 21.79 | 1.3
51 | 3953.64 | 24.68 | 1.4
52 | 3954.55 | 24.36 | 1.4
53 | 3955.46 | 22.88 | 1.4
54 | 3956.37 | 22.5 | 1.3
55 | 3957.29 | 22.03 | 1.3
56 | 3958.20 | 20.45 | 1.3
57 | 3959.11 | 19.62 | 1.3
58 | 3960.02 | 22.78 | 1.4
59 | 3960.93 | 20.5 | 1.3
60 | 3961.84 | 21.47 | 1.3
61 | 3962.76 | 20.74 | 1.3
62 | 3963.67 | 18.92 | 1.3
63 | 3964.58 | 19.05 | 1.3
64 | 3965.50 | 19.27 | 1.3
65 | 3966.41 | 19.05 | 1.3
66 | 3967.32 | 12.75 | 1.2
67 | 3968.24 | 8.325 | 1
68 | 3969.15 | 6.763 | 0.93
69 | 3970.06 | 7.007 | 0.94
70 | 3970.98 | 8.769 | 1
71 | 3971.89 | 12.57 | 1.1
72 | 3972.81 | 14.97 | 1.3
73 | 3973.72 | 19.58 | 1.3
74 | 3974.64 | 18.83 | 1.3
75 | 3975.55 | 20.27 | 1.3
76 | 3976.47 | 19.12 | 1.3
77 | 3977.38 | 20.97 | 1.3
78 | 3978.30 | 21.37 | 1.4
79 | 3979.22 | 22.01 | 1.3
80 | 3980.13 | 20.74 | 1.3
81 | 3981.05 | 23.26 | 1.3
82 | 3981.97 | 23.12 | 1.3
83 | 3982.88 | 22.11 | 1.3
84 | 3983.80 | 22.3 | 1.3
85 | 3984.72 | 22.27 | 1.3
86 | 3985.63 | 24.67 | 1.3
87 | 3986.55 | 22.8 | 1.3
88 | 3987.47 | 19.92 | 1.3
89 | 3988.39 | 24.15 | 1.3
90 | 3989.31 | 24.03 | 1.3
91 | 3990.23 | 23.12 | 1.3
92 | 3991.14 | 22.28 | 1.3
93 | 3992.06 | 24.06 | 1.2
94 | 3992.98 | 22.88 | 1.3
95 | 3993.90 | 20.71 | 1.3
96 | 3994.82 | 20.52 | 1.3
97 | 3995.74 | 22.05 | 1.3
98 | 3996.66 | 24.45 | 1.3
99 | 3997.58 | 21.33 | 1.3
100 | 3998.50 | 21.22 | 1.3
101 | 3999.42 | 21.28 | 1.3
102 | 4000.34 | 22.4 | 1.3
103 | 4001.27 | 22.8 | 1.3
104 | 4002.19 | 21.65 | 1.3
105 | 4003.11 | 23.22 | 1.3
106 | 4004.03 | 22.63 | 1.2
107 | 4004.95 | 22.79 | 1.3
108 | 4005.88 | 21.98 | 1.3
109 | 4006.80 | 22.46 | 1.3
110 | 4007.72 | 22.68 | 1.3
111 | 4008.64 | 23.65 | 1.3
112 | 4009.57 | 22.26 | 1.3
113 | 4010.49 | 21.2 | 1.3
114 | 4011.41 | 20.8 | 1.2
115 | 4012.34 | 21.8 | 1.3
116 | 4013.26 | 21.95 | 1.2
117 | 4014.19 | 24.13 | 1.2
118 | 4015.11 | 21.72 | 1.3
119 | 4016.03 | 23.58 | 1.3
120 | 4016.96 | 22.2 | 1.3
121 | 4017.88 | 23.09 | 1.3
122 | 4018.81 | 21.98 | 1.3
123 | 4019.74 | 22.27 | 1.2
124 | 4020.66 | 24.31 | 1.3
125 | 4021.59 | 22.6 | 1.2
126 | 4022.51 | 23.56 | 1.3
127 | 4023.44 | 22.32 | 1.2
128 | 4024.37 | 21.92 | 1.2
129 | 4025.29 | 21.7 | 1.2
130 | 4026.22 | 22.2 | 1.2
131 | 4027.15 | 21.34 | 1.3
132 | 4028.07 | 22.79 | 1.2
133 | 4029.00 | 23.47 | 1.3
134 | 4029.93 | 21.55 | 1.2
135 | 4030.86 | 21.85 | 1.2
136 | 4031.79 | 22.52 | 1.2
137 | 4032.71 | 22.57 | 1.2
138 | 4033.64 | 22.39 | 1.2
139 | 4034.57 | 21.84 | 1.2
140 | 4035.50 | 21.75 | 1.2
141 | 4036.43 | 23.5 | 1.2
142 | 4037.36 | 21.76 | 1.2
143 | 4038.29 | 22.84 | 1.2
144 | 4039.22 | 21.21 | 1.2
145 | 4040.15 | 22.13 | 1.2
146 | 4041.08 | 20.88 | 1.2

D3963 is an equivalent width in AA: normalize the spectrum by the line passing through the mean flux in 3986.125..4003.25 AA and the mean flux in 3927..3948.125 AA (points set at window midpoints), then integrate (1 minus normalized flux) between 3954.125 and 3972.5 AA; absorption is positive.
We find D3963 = 2.8 AA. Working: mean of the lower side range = 19.2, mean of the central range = 17.4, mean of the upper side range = 22.3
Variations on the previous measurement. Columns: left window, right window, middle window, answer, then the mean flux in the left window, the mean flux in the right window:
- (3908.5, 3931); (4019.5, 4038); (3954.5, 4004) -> 4.4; 21.8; 22.4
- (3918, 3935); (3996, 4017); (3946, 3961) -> -1.2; 19.7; 22.4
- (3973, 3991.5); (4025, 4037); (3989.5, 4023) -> -0.7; 21.8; 22.3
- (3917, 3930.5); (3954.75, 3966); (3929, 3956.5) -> 1.6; 22.1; 20.9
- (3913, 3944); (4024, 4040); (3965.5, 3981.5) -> 3.6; 20.2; 22.2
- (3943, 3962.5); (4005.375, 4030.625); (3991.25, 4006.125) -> 0.1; 22.2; 22.4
